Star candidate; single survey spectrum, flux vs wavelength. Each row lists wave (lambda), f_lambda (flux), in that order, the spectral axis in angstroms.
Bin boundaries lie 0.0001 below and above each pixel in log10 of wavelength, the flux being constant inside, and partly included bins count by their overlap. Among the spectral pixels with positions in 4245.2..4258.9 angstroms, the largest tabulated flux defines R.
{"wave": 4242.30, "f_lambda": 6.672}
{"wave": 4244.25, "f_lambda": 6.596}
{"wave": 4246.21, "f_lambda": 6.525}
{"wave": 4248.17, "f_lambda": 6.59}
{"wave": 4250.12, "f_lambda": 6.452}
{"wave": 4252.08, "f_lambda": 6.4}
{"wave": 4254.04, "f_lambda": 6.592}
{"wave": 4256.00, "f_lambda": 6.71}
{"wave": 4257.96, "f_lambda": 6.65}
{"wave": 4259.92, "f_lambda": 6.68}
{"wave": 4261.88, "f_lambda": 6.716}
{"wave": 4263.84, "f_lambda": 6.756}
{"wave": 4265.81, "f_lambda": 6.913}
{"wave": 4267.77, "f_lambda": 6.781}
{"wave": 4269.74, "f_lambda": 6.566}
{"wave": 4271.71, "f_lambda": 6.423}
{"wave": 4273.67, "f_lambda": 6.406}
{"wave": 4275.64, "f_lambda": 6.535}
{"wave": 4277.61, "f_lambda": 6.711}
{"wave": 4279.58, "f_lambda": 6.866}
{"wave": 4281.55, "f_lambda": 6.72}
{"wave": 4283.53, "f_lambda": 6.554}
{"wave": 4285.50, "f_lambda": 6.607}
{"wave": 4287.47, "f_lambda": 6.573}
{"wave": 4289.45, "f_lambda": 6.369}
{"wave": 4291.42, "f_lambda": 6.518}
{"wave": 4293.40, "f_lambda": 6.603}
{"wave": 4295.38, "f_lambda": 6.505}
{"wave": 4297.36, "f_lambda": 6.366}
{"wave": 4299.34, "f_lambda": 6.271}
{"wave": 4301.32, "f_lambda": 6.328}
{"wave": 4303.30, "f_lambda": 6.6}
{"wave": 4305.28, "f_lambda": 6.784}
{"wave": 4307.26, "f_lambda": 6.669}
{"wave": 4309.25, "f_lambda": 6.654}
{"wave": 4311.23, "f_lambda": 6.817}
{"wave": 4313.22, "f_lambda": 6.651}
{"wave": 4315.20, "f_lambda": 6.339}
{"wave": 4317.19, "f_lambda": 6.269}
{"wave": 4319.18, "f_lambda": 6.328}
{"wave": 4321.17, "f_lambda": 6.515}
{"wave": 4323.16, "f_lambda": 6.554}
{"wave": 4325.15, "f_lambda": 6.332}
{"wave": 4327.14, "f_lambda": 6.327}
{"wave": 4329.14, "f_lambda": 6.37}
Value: 6.71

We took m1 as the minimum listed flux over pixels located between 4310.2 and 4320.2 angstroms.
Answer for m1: 6.269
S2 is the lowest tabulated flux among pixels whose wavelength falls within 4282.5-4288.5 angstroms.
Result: 6.554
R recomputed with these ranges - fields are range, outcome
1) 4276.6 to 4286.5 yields 6.866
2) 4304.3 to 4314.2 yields 6.817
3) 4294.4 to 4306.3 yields 6.784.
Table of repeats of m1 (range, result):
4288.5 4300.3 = 6.271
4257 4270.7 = 6.566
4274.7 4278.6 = 6.535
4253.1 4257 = 6.592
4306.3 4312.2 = 6.654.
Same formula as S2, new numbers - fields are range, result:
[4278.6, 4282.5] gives 6.72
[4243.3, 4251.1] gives 6.452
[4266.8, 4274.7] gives 6.406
